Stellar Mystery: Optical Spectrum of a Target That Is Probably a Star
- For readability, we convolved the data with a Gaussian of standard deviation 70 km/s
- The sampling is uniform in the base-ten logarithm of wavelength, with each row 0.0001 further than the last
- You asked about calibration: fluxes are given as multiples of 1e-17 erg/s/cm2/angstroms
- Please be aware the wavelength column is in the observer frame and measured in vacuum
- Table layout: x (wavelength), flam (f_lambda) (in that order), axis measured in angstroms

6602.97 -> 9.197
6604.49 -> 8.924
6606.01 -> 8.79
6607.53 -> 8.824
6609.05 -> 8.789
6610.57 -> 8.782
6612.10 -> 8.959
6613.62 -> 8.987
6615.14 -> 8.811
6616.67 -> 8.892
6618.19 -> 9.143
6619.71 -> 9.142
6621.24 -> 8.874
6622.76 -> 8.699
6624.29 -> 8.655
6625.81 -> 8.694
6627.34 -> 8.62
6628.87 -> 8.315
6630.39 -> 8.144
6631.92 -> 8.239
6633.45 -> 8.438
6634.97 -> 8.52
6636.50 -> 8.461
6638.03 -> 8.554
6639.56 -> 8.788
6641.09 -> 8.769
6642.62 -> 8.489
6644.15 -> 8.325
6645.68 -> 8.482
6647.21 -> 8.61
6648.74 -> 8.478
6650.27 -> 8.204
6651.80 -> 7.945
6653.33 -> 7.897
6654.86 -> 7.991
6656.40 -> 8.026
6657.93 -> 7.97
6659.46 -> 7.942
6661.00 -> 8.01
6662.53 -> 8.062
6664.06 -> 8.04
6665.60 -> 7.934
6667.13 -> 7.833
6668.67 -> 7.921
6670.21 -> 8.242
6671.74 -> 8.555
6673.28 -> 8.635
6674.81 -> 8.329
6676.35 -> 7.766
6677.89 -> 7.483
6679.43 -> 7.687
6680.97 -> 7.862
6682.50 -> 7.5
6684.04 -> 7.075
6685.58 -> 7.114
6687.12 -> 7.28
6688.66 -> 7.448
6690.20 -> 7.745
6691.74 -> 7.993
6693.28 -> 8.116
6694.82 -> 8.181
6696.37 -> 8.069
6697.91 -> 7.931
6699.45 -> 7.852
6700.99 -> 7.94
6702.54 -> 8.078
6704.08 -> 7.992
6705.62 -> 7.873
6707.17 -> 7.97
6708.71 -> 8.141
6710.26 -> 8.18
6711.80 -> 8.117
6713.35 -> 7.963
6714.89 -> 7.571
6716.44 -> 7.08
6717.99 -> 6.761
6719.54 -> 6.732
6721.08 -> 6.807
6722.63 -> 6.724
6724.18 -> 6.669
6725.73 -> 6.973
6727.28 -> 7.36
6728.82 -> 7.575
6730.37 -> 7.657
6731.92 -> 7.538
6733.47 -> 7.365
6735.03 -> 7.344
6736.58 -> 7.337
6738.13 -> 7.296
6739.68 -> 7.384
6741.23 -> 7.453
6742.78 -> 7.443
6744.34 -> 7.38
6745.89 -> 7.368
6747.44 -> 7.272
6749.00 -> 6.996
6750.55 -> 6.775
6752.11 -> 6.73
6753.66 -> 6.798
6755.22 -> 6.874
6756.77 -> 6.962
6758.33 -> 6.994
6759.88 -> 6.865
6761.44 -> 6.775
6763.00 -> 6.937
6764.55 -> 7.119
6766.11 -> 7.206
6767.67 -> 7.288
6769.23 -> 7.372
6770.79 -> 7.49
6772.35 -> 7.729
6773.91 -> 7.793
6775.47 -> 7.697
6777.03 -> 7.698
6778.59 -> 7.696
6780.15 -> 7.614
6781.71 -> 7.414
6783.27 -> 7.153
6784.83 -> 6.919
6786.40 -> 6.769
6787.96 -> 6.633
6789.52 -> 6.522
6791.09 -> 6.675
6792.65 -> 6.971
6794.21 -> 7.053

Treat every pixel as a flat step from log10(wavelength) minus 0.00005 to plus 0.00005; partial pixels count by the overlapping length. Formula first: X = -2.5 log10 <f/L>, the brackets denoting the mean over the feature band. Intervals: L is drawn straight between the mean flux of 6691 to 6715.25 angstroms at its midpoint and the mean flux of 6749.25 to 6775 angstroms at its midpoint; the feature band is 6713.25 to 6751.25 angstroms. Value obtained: 0.05 mag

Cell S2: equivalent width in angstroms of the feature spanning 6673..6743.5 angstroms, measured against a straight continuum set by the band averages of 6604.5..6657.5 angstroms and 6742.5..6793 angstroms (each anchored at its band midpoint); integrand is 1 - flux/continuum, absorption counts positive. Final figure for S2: 1.6 angstroms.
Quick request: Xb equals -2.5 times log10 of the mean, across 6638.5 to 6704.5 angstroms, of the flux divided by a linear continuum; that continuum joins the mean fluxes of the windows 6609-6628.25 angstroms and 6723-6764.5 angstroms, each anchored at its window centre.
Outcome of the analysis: 0.02 mag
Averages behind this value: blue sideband 8.84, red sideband 7.15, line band 8.02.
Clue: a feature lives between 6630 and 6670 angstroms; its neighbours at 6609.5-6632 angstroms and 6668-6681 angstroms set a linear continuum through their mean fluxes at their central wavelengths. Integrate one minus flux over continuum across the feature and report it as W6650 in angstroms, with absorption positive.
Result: 0.67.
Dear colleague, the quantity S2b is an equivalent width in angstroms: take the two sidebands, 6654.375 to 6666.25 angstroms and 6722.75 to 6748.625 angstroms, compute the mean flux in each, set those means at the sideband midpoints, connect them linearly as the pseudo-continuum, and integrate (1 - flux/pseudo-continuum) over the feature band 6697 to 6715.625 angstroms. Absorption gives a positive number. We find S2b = -1.0 angstroms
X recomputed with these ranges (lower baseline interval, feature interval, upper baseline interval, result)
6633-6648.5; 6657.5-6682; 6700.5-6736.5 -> 0.018 mag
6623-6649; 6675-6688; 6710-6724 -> 0.043 mag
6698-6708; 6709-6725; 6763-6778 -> 0.082 mag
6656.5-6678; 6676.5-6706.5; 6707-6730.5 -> -0.002 mag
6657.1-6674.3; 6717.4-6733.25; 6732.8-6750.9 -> 0.056 mag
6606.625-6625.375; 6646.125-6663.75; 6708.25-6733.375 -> 0.027 mag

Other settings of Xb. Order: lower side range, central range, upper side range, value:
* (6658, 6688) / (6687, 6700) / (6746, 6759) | -0.04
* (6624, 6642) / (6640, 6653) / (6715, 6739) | -0.01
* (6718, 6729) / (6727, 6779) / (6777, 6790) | -0.04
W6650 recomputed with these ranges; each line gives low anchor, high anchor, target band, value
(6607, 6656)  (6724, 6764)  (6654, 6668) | 0.4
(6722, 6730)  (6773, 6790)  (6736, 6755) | 0.0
